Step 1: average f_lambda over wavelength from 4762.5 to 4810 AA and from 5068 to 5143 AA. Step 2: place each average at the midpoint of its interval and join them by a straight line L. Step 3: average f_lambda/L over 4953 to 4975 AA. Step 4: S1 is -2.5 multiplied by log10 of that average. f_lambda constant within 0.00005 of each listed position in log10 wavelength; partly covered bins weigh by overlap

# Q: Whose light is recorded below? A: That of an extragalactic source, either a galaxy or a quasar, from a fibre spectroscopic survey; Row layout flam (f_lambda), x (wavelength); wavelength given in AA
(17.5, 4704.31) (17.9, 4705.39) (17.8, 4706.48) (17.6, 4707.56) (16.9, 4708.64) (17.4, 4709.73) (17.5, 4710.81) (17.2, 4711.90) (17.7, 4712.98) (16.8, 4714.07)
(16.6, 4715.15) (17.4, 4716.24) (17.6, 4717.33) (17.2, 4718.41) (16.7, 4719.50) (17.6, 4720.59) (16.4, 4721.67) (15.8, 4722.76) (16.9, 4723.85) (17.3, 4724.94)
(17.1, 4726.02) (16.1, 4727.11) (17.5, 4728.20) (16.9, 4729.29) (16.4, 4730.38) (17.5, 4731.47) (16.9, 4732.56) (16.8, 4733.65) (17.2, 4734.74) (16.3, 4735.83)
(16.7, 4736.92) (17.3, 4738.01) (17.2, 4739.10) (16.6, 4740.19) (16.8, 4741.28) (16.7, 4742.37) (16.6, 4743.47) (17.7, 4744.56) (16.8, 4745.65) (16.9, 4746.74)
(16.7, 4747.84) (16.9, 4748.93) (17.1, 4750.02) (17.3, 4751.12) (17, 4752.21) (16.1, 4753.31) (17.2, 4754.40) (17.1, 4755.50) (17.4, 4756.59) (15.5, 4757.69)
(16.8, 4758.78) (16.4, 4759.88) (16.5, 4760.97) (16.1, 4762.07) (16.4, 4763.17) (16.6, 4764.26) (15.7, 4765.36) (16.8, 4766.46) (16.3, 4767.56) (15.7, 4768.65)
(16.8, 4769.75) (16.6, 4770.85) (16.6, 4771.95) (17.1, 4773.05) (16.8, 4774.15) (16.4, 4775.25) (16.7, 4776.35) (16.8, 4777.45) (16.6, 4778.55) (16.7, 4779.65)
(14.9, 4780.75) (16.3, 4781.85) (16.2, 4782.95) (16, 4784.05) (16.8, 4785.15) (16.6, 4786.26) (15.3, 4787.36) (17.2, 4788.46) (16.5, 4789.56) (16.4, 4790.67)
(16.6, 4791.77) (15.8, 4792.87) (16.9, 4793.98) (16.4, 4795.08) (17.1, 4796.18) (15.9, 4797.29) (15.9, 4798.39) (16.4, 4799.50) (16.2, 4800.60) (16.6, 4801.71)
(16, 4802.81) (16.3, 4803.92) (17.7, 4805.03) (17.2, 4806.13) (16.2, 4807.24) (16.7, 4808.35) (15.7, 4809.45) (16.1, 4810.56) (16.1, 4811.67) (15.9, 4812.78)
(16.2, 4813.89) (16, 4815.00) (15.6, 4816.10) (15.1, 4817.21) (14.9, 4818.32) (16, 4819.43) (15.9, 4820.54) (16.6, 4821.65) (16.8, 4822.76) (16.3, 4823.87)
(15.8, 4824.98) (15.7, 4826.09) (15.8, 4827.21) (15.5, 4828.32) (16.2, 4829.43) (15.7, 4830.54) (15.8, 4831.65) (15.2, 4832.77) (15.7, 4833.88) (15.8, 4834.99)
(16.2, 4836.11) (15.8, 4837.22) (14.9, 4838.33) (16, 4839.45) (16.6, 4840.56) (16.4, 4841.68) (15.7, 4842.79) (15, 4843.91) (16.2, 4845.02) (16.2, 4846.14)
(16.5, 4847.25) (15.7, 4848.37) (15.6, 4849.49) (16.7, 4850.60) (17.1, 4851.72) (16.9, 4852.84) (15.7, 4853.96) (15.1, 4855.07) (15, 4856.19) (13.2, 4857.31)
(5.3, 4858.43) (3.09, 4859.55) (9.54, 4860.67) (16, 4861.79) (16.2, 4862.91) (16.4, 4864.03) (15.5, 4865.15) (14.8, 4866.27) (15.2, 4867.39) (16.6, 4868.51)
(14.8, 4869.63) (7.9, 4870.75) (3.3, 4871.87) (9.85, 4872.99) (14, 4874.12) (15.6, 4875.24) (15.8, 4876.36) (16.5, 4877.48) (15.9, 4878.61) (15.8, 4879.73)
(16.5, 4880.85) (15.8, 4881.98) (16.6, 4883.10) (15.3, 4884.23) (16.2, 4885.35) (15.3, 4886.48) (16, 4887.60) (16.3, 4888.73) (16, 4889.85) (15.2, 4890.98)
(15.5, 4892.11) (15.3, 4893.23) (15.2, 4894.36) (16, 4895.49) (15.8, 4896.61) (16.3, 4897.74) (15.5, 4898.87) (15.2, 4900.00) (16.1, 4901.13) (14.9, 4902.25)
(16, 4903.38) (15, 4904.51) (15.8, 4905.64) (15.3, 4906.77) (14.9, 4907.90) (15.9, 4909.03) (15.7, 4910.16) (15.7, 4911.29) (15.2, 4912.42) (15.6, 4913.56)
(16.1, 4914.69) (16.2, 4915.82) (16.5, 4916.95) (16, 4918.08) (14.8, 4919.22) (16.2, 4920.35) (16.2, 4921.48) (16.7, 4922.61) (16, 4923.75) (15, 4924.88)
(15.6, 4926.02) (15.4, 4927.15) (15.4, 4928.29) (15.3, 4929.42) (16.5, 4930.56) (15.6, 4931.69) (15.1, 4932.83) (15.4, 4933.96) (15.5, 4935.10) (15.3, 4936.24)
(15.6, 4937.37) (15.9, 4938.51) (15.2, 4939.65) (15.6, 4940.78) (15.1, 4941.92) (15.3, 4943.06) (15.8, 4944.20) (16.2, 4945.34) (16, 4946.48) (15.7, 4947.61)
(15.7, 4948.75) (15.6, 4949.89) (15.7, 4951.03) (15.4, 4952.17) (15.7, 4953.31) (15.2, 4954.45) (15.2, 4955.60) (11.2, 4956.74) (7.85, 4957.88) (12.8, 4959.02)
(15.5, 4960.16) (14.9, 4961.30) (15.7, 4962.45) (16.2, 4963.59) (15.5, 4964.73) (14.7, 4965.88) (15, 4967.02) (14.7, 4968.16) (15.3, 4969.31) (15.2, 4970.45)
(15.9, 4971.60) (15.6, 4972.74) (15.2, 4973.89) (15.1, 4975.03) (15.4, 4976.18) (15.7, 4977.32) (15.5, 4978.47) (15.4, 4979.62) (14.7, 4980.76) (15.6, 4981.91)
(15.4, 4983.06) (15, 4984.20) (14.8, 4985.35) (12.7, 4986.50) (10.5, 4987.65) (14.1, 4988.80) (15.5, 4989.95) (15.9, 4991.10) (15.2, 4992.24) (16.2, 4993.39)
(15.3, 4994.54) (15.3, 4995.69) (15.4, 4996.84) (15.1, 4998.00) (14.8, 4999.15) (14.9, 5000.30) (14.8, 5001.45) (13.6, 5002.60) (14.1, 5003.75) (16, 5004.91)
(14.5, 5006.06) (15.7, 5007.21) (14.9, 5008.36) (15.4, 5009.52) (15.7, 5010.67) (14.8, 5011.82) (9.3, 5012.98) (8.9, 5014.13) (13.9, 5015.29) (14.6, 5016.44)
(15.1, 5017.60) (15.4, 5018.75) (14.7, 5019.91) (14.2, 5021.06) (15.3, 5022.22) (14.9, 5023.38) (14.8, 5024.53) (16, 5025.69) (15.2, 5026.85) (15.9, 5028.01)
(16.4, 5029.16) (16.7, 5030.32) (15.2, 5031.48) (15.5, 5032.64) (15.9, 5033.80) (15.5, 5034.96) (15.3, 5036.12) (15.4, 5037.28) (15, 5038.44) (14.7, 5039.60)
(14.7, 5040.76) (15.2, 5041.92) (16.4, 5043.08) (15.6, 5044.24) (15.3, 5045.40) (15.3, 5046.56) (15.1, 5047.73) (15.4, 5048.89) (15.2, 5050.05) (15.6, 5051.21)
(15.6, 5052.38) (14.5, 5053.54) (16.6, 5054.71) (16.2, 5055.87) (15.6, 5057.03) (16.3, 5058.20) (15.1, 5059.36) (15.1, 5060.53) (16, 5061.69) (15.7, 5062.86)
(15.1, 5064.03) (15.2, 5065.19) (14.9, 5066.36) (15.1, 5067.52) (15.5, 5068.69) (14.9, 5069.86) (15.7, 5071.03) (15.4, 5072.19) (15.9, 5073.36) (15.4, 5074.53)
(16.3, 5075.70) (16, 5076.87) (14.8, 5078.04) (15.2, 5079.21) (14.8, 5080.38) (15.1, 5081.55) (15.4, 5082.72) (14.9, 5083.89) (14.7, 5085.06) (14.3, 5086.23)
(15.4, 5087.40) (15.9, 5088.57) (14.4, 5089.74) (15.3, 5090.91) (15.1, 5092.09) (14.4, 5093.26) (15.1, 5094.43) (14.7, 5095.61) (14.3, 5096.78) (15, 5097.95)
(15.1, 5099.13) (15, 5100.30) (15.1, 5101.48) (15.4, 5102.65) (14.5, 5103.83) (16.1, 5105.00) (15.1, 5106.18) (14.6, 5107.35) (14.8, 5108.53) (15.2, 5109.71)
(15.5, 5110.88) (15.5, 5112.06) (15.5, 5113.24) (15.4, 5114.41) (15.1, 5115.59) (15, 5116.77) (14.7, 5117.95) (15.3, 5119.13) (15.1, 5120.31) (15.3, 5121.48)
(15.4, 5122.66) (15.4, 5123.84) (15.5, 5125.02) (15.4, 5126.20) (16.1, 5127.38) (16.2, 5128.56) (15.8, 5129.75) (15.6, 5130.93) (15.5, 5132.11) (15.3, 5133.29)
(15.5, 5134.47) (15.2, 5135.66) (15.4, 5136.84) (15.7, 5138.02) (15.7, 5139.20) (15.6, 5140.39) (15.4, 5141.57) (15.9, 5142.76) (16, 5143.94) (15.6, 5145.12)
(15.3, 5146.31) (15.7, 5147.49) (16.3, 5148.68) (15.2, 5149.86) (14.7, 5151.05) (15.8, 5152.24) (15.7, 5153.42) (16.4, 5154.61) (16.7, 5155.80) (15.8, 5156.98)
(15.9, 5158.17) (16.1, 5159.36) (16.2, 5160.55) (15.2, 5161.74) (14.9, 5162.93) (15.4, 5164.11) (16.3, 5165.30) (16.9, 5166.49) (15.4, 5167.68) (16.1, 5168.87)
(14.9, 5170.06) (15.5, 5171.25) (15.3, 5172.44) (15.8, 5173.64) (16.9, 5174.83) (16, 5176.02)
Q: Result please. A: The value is 0.08 mag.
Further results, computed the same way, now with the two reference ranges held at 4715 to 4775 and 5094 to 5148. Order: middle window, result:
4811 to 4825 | 0.04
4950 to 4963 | 0.13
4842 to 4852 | 0.02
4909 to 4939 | 0.03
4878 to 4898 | 0.03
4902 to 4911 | 0.05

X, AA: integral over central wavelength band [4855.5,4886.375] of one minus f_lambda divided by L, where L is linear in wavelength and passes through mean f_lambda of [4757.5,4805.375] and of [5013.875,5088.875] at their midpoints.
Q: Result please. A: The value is 4.6 AA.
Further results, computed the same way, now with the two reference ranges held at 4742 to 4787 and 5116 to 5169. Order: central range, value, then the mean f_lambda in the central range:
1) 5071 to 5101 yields 1.23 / 15.1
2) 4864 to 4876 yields 2.45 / 13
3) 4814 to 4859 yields 2.31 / 15.6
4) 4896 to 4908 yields 0.50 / 15.6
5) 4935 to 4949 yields 0.46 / 15.6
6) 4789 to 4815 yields 0.18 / 16.4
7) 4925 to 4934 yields 0.36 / 15.5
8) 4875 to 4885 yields 0.18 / 16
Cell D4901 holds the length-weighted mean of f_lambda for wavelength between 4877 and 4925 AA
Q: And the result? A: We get 15.8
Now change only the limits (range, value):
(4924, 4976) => 15.1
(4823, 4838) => 15.8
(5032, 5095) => 15.3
